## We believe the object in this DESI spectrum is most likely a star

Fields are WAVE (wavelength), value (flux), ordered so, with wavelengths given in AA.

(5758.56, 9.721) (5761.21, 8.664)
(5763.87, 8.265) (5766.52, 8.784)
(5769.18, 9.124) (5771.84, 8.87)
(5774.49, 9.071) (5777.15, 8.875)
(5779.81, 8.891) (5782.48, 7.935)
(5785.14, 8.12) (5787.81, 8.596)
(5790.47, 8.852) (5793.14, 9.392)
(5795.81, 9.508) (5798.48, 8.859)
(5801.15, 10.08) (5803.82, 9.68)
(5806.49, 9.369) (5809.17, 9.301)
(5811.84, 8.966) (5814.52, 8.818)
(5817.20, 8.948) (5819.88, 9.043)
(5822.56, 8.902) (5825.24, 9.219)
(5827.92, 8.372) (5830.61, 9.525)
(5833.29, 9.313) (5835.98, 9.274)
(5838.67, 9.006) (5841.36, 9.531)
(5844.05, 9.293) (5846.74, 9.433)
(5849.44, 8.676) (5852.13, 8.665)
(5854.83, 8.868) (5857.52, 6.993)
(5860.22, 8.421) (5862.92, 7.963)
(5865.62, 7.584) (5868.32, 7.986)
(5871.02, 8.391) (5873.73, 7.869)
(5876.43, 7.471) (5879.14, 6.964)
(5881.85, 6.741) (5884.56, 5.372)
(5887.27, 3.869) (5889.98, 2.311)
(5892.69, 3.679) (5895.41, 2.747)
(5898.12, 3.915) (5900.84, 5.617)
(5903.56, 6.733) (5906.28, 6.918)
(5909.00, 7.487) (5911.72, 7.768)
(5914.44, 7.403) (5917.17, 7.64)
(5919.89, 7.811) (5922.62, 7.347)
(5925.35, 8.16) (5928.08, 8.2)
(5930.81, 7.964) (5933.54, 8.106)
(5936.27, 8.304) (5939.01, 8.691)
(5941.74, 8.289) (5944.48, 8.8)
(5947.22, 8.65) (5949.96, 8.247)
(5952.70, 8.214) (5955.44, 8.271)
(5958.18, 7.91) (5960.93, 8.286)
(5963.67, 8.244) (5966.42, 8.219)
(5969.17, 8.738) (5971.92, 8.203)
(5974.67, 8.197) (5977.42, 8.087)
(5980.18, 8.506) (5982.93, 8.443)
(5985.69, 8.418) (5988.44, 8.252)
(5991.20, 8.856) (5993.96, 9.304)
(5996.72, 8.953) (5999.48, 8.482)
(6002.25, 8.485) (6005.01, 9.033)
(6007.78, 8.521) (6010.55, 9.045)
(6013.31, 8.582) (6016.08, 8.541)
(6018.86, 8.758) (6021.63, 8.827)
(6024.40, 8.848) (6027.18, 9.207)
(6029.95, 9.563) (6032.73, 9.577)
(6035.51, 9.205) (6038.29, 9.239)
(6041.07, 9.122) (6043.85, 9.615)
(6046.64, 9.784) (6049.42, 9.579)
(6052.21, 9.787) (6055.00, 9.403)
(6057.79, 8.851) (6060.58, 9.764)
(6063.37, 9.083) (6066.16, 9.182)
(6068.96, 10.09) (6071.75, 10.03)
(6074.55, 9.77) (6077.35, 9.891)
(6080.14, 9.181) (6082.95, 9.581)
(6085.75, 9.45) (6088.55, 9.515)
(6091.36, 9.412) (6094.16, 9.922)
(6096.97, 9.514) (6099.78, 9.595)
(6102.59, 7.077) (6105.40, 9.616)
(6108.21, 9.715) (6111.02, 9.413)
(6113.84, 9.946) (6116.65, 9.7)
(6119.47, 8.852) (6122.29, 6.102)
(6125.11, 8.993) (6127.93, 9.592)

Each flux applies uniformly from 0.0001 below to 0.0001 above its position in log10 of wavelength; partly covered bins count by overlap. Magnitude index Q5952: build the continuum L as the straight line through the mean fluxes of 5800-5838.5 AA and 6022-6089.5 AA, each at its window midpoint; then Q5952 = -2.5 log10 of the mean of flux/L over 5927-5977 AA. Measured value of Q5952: 0.13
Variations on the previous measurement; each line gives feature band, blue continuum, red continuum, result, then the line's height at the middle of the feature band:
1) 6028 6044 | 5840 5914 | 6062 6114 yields -0.063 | 8.84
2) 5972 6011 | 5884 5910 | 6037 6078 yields -0.134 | 7.6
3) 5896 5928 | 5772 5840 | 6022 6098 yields 0.310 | 9.22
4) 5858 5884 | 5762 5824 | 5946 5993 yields 0.144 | 8.69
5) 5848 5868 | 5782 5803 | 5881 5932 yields -0.110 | 7.37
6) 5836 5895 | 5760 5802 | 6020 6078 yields 0.224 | 9.04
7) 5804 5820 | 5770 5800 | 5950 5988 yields -0.045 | 8.75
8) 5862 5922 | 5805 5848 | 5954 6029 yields 0.365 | 8.92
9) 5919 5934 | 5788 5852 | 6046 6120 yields 0.173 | 9.29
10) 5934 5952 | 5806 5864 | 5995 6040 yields 0.057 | 8.92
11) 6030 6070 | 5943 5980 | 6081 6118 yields -0.050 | 9.02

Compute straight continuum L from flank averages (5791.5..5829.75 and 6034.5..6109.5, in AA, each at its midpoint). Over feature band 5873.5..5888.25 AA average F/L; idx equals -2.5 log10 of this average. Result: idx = 0.411 mag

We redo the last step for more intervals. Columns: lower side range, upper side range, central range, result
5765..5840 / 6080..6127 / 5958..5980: 0.10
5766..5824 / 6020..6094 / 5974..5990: 0.12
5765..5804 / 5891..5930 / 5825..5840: -0.14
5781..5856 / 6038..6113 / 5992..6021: 0.07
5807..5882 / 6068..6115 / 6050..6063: -0.01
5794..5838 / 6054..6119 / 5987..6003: 0.08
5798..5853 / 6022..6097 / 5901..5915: 0.29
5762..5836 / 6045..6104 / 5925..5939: 0.13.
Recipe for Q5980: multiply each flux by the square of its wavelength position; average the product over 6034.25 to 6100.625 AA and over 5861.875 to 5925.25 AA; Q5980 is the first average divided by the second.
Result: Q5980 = 1.6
